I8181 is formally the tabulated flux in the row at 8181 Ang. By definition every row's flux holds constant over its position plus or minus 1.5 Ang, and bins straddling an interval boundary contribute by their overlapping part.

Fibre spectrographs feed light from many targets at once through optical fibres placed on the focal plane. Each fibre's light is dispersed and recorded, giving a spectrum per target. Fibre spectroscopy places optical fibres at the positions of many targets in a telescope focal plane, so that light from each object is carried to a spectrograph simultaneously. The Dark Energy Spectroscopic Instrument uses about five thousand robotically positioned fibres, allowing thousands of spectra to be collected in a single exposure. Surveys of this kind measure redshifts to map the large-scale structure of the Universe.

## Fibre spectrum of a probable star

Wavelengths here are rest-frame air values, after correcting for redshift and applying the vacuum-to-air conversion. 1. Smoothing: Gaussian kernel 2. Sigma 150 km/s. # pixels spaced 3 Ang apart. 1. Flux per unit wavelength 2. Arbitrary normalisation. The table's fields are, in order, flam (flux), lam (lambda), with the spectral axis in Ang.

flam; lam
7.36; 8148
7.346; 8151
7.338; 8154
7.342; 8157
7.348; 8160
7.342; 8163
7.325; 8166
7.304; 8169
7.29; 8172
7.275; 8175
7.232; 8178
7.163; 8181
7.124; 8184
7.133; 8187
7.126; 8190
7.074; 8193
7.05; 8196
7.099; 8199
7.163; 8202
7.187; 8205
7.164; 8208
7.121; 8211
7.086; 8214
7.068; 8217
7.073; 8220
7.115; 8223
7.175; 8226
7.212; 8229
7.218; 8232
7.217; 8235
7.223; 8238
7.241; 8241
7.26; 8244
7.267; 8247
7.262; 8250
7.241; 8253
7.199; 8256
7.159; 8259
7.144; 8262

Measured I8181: 7.163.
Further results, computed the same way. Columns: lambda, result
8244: 7.26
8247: 7.267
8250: 7.262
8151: 7.346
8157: 7.342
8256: 7.199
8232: 7.218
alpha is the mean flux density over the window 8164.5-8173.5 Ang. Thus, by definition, 7.31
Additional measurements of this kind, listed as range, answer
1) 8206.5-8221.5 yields 7.1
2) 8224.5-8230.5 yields 7.19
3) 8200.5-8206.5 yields 7.17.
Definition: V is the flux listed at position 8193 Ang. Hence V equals 7.074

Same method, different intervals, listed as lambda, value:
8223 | 7.115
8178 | 7.232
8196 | 7.05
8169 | 7.304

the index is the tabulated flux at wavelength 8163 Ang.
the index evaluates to 7.342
